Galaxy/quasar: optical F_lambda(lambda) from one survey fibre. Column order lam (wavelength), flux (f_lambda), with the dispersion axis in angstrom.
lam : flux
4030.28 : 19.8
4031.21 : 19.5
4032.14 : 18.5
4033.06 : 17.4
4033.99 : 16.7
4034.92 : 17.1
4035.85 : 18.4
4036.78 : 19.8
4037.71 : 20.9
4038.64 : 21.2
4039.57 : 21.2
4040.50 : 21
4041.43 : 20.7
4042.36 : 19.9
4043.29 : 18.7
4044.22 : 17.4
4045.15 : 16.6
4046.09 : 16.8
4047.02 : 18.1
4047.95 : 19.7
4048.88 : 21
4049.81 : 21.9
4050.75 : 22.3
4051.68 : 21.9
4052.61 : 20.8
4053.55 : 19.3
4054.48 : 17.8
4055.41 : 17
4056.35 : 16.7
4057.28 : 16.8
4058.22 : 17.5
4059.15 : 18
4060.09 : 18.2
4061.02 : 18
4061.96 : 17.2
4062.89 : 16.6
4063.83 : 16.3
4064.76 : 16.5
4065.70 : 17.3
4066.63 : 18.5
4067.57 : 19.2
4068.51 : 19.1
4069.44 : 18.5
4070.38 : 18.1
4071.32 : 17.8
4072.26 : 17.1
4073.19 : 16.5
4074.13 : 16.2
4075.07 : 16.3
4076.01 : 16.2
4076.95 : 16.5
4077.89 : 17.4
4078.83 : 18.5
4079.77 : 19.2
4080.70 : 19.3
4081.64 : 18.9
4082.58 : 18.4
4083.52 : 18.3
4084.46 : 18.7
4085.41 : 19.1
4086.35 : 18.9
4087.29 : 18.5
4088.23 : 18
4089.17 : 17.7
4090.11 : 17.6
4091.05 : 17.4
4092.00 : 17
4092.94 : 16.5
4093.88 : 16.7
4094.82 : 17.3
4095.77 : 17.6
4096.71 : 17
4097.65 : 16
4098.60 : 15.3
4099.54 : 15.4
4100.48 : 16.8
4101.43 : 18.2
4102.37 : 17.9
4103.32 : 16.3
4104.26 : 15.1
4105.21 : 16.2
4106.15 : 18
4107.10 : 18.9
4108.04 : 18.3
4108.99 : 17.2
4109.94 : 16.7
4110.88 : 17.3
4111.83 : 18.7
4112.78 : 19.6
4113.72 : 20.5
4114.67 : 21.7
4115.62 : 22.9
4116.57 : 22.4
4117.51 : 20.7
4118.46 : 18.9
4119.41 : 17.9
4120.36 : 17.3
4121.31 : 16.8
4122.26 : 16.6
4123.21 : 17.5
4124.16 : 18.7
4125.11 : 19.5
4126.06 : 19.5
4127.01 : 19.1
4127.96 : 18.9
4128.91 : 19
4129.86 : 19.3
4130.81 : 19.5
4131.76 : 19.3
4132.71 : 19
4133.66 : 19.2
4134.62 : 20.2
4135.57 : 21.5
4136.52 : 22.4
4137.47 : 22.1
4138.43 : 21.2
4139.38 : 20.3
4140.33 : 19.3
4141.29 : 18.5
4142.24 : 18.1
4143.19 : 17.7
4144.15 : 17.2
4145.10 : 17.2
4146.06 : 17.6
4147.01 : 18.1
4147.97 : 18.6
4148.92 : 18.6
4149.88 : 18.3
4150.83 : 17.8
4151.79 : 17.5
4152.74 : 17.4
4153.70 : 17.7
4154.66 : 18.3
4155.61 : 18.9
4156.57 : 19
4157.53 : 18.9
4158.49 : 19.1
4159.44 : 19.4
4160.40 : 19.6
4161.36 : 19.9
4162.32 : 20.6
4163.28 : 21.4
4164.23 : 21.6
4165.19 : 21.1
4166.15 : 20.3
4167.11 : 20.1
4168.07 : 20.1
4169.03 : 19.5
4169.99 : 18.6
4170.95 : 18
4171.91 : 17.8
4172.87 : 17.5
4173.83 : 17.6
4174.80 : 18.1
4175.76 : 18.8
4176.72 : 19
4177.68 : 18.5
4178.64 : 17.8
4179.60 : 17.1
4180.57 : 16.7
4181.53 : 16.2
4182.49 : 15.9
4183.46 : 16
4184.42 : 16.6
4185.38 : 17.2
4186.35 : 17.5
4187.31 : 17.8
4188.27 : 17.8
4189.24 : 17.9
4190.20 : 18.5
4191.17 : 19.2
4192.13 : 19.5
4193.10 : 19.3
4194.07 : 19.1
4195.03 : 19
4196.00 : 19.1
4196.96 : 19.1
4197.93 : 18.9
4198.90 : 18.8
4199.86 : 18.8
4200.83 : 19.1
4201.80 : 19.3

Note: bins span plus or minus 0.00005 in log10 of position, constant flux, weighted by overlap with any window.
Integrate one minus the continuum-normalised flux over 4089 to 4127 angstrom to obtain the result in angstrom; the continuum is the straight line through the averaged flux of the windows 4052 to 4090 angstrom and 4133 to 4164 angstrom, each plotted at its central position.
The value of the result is 1.1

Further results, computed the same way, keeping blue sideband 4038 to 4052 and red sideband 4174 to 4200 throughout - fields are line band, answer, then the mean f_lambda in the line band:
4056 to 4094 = 3.5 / 17.7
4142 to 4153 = 0.4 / 17.9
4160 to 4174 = -1.0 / 19.6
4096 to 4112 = 1.8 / 17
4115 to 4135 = -0.3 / 19.2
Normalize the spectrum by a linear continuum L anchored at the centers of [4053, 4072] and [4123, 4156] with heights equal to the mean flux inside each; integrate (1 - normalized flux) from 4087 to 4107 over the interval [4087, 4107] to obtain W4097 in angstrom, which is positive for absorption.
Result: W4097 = 1.4 angstrom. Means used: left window 17.7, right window 19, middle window 17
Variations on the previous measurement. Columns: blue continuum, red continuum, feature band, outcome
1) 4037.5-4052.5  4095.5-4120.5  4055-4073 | 1.7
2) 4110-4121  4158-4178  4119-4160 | 1.5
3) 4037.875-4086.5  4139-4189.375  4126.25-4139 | -1.1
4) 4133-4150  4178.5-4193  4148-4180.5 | -1.0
